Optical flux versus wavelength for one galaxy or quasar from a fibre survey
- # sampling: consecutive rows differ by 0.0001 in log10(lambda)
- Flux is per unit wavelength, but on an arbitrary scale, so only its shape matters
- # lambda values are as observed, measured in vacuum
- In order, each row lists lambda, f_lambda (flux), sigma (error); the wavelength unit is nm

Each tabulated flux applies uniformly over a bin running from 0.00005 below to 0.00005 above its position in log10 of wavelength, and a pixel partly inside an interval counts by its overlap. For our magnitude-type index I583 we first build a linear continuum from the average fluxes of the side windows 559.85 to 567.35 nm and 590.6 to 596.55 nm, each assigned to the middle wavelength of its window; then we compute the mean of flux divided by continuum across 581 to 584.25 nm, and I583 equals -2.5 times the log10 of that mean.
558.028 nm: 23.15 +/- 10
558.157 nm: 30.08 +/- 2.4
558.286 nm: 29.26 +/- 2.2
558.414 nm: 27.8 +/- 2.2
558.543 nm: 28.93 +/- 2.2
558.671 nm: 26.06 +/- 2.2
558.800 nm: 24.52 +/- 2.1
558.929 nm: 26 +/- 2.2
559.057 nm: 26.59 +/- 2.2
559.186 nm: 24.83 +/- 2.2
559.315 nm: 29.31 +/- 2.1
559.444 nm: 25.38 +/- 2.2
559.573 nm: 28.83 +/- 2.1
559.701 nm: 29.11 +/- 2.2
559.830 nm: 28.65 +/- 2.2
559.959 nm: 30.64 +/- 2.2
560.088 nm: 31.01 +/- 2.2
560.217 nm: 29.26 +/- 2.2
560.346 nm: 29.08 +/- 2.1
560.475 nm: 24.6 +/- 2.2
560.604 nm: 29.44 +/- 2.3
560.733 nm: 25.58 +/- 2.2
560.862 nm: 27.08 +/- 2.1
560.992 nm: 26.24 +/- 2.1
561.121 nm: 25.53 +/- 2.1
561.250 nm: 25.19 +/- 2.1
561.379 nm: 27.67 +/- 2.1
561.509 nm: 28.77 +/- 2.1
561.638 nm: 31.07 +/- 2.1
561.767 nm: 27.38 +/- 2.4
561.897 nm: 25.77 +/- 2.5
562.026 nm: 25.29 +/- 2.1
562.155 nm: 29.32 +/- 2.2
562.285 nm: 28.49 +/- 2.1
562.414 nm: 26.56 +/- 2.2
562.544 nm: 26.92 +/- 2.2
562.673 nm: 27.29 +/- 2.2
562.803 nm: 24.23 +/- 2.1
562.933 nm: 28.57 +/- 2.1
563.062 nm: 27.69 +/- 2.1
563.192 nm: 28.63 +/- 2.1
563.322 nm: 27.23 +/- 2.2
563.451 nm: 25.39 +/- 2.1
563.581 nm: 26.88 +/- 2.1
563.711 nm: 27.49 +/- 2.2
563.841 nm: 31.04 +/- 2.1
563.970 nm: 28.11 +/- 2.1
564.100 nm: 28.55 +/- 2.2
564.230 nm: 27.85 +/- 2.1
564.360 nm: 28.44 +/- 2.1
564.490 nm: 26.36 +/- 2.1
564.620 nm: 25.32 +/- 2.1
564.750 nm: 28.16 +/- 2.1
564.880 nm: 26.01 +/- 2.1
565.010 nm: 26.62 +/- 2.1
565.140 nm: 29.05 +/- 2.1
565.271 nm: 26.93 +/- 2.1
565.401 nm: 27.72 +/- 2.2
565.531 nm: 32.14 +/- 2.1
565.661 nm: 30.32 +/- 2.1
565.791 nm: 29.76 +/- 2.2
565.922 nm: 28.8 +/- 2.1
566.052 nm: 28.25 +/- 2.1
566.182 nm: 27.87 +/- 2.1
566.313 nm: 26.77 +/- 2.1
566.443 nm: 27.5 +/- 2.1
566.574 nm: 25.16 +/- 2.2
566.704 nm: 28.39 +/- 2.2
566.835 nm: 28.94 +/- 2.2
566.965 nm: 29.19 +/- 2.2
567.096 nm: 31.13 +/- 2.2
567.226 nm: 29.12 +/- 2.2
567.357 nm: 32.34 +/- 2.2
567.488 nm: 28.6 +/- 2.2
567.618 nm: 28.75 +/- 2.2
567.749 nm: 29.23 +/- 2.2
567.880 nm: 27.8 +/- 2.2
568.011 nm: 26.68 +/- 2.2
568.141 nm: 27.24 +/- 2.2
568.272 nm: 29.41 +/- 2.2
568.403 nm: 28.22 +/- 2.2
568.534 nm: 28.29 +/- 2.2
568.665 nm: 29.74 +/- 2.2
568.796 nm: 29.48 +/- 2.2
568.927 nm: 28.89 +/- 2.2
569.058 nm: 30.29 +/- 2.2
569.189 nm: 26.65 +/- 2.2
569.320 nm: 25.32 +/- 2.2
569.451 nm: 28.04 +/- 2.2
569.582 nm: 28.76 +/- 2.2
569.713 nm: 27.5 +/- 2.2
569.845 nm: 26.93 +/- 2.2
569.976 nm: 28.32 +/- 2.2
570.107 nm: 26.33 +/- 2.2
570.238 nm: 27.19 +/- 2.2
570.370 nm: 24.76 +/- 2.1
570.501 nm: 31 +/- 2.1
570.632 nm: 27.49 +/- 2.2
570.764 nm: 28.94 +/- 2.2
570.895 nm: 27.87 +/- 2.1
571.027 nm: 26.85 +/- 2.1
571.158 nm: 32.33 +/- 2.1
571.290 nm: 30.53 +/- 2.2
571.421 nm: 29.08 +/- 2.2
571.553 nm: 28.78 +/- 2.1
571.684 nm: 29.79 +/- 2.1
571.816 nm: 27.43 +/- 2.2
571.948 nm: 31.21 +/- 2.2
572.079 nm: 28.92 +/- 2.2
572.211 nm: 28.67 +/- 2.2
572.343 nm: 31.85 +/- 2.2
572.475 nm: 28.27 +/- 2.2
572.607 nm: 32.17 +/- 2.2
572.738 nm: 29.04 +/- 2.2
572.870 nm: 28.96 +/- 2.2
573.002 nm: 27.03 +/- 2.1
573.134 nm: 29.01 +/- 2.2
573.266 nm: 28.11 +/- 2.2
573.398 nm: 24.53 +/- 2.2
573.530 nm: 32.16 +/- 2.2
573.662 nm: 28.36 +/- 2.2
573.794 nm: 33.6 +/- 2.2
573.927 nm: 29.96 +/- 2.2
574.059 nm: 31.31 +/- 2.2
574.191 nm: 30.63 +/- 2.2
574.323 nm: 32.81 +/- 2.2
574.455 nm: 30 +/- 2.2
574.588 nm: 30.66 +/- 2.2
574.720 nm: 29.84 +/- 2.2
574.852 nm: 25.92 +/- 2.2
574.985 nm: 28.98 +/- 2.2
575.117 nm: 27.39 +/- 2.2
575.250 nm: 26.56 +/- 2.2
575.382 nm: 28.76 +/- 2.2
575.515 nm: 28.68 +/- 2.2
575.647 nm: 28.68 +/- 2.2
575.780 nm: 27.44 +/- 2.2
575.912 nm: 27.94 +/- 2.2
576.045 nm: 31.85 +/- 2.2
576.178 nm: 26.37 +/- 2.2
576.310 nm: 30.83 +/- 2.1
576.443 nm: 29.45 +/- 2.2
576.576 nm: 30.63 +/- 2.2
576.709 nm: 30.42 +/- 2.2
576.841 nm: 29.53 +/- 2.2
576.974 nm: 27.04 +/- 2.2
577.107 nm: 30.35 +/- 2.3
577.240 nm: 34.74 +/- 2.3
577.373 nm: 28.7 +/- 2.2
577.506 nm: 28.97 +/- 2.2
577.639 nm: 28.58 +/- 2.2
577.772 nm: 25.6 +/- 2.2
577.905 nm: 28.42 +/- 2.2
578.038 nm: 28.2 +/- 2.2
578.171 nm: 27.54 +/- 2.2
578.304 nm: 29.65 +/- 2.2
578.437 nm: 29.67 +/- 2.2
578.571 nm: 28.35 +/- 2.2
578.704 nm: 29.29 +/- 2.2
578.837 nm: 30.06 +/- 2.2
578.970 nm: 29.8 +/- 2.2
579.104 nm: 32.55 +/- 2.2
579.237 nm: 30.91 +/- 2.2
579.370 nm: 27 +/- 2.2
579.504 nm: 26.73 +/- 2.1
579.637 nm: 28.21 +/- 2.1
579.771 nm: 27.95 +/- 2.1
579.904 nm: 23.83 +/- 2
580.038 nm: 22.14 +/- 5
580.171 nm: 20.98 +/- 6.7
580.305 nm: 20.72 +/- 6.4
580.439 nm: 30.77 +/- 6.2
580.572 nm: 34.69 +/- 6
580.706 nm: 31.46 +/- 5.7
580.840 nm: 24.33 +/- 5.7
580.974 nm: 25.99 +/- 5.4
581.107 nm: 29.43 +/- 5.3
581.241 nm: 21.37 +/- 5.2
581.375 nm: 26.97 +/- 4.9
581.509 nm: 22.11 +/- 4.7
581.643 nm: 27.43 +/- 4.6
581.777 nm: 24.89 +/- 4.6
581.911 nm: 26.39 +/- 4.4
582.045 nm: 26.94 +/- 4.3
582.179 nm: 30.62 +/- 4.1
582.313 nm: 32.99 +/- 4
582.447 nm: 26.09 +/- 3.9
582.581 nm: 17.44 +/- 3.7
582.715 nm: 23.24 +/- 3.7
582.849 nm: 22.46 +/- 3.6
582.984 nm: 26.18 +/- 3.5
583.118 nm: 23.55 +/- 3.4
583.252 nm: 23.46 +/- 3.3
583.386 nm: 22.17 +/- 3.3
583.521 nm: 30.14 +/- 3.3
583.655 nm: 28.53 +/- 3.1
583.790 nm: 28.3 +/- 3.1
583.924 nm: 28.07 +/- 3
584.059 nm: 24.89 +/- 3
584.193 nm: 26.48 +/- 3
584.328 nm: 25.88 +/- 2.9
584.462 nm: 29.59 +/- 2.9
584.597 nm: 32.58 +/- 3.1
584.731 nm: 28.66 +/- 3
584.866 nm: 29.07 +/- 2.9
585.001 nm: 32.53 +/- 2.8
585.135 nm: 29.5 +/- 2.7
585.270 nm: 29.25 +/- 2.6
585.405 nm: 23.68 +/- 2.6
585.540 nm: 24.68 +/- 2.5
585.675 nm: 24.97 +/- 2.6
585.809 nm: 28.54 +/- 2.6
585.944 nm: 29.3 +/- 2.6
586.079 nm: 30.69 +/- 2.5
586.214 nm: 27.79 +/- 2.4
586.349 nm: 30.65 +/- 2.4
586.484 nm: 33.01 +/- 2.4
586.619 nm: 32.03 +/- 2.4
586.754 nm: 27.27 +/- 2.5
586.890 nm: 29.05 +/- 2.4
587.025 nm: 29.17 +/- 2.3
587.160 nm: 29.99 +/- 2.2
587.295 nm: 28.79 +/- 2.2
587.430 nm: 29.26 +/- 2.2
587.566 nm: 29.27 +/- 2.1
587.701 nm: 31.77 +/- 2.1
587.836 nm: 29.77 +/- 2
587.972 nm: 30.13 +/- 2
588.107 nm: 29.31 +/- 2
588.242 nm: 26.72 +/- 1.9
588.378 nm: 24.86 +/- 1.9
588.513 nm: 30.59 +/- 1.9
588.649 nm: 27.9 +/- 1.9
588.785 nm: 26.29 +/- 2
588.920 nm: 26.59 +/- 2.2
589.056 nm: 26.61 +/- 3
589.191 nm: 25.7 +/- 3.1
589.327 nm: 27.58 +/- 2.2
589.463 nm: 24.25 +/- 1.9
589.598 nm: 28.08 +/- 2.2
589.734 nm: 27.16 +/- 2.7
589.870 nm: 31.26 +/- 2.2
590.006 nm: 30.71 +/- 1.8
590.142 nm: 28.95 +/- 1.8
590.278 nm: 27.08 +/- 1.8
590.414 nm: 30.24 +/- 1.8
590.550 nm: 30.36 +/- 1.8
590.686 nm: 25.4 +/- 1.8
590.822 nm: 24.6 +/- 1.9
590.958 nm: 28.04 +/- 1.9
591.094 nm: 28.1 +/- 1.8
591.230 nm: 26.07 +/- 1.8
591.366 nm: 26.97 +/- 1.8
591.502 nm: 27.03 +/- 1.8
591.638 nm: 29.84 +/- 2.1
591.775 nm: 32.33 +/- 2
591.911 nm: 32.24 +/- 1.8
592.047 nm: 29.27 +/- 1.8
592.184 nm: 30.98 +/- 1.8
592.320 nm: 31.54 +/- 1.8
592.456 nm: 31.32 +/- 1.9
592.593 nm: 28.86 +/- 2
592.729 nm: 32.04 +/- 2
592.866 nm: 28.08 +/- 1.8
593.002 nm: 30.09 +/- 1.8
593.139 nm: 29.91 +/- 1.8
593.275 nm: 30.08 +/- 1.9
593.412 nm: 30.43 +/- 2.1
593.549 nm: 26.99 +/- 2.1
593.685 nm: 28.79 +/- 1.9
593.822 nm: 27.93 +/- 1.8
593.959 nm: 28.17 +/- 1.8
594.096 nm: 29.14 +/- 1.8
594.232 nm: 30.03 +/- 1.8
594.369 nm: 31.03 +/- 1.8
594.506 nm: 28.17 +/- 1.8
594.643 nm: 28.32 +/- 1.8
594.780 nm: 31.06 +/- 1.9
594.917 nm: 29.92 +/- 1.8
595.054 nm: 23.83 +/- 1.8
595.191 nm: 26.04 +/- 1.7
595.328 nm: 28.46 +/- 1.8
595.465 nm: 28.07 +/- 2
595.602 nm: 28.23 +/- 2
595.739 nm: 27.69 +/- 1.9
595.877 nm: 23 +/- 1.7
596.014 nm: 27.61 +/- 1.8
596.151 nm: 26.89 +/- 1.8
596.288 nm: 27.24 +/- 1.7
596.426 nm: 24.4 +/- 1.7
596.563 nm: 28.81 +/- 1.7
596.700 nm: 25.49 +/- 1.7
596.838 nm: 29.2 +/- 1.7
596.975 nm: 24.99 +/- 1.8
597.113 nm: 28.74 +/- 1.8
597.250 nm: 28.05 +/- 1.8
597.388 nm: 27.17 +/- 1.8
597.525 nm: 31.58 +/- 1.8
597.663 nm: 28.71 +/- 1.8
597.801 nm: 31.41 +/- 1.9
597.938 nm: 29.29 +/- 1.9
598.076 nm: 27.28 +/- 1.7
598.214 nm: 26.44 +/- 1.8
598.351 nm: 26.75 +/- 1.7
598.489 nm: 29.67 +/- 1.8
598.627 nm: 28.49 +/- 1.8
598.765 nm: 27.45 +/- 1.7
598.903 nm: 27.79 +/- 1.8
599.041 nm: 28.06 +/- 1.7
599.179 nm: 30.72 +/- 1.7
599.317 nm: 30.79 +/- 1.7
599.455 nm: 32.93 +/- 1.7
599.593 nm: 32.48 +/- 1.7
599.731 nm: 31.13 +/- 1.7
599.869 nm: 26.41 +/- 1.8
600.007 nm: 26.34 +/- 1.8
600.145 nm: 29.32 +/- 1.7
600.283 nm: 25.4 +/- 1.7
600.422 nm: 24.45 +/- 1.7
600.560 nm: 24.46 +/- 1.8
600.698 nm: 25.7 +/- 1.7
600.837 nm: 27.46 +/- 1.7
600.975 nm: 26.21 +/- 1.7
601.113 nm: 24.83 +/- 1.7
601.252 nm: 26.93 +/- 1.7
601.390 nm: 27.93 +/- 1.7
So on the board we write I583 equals 0.10 mag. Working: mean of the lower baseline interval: 27.9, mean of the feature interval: 25.8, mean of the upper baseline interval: 28.5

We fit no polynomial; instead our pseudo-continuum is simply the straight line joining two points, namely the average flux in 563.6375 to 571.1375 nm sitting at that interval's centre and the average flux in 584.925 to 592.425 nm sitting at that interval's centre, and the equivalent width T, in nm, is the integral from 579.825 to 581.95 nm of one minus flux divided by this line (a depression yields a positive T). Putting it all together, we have 0.20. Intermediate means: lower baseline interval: 28.2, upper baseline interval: 28.6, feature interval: 25.8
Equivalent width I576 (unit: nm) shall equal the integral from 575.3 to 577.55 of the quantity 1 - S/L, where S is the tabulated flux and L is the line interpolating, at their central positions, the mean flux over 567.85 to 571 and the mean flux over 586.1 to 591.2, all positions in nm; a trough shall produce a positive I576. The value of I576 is -0.10 nm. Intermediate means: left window 28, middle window 29.4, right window 28.5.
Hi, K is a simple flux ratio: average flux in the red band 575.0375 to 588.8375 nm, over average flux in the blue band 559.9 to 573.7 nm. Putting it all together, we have 0.99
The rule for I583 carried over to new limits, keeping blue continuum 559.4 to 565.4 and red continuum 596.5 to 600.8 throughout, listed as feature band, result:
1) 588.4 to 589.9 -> 0.03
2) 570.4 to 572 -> -0.05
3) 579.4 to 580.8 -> 0.05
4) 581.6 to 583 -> 0.09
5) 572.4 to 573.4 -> -0.03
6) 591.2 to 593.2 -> -0.06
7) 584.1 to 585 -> -0.03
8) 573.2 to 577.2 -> -0.06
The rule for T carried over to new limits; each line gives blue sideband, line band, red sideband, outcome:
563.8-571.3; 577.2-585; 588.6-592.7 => 0.30 nm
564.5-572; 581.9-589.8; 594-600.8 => 0.12 nm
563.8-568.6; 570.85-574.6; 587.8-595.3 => -0.16 nm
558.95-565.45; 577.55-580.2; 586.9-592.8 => 0.03 nm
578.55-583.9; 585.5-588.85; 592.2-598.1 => -0.18 nm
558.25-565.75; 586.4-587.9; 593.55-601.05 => -0.11 nm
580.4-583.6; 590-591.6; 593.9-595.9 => -0.01 nm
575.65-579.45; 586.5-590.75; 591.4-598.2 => 0.05 nm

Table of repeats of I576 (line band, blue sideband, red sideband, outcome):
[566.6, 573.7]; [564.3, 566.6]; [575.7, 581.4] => -0.17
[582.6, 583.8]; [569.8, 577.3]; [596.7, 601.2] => 0.16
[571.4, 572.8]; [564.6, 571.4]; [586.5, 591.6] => -0.06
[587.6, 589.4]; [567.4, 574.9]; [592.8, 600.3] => 0.03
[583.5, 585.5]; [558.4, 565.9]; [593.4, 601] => -0.04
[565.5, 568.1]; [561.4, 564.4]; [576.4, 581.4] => -0.09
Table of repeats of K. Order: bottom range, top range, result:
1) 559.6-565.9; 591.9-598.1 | 1.03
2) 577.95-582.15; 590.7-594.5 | 1.07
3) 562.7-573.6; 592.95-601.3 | 0.99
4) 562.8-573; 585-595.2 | 1.01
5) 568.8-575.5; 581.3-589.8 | 0.96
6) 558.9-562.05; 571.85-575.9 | 1.06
